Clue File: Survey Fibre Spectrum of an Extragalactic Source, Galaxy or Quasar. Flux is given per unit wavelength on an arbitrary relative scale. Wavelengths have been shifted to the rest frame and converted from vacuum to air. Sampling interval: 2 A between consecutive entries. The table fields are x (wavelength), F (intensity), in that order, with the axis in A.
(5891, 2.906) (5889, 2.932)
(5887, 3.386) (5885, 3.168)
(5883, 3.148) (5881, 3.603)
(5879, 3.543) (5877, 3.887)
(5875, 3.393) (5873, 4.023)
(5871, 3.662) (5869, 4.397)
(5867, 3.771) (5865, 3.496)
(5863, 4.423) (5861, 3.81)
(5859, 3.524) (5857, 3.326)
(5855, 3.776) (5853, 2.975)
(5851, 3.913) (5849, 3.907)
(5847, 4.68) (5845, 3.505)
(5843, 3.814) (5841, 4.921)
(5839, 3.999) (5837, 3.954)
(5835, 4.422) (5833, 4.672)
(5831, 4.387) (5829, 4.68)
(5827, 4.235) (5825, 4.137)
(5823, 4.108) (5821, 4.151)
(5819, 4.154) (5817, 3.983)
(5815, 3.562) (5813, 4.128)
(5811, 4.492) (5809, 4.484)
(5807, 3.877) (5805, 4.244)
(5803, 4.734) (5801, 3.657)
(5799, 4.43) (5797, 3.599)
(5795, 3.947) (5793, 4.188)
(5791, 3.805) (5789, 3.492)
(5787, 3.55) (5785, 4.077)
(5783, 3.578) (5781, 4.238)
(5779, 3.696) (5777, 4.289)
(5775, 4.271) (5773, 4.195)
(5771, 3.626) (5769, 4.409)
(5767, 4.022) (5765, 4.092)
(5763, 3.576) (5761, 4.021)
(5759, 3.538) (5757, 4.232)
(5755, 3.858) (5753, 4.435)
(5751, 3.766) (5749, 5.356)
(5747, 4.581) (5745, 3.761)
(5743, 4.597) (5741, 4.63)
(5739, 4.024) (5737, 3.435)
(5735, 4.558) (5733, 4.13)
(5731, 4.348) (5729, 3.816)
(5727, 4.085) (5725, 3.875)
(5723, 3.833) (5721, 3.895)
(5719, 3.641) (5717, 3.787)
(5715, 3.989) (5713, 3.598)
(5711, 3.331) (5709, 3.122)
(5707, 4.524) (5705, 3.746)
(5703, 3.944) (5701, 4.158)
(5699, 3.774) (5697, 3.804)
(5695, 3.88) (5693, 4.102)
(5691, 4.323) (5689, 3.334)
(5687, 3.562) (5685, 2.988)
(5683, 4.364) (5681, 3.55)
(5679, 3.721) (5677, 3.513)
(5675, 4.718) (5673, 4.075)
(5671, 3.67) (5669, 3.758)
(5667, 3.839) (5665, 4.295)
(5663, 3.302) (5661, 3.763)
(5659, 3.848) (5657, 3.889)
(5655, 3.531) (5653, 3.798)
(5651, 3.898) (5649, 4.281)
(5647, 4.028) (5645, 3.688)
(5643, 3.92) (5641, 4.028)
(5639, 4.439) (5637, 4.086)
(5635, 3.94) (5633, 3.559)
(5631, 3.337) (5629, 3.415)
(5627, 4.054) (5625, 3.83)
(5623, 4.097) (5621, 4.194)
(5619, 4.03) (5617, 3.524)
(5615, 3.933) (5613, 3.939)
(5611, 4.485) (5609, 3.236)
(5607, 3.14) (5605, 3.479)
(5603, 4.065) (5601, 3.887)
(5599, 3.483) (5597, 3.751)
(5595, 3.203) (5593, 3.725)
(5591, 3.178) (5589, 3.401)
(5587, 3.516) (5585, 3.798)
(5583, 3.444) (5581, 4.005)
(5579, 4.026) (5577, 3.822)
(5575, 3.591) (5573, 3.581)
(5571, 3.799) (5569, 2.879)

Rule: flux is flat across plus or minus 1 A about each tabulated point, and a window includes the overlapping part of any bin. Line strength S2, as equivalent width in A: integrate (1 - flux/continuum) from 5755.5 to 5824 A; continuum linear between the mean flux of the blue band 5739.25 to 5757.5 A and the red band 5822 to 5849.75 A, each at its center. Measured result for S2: 4.6 A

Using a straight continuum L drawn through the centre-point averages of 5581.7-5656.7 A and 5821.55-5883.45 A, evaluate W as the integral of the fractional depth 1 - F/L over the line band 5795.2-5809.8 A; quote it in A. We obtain -0.8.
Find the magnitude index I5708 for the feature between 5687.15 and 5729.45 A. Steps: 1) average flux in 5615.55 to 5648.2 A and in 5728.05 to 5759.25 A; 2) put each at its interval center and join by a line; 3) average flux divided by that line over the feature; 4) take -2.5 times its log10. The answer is 0.08 mag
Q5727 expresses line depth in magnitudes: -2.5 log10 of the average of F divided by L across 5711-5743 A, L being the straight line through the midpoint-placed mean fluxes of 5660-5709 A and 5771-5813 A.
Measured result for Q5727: -0.01 mag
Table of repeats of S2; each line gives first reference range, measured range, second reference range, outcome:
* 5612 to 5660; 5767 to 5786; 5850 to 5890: -1.6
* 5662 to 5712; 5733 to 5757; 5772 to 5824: -2.0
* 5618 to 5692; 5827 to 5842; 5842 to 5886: -2.8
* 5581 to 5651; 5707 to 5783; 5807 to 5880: -2.2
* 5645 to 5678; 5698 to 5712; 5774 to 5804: 0.4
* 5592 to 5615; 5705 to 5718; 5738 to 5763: 1.1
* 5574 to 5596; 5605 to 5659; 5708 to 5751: -1.6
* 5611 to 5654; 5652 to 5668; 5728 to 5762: 0.8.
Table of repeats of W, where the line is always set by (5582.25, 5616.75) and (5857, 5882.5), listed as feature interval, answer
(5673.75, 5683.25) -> -0.72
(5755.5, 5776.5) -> -1.65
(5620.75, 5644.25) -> -1.64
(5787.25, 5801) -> -0.54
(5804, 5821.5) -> -1.80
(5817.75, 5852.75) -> -4.11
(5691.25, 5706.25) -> -1.10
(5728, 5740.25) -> -1.22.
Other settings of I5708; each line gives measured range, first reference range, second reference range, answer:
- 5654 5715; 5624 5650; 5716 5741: 0.037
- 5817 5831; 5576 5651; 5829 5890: -0.112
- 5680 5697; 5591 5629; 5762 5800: 0.023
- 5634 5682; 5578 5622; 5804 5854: -0.025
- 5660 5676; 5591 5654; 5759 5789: -0.021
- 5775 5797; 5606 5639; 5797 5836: 0.072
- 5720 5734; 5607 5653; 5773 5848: 0.003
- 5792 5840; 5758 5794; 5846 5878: -0.082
